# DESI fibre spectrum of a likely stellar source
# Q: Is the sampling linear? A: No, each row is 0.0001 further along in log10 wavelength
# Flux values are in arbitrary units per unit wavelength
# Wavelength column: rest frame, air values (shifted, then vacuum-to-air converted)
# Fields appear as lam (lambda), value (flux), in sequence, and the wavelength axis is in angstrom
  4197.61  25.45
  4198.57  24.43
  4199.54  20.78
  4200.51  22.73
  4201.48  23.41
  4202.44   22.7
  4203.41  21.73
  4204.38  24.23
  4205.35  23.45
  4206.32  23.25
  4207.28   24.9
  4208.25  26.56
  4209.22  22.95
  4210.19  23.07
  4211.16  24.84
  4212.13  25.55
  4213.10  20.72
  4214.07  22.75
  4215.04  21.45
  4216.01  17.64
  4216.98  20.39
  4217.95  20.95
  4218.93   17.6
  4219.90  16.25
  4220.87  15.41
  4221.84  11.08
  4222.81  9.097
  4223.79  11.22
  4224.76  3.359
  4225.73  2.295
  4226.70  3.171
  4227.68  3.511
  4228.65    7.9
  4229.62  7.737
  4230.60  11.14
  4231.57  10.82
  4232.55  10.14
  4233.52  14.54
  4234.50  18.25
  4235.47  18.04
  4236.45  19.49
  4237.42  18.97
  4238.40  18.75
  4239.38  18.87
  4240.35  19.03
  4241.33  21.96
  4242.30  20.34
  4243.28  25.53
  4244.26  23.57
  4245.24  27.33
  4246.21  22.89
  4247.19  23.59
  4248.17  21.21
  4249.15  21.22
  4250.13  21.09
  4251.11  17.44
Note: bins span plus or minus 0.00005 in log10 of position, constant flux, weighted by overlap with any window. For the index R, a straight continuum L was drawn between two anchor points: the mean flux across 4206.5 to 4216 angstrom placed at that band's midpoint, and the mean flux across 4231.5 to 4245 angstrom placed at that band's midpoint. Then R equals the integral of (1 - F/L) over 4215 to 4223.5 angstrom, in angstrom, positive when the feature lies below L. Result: 2.2 angstrom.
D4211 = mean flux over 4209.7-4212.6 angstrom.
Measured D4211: 24.5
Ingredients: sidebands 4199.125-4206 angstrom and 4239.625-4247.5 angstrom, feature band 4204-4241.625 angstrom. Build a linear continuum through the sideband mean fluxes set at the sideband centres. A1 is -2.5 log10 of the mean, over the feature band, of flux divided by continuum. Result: 0.34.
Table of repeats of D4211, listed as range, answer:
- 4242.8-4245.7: 25.4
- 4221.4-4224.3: 10.4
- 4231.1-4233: 10.5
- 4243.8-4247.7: 24.3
